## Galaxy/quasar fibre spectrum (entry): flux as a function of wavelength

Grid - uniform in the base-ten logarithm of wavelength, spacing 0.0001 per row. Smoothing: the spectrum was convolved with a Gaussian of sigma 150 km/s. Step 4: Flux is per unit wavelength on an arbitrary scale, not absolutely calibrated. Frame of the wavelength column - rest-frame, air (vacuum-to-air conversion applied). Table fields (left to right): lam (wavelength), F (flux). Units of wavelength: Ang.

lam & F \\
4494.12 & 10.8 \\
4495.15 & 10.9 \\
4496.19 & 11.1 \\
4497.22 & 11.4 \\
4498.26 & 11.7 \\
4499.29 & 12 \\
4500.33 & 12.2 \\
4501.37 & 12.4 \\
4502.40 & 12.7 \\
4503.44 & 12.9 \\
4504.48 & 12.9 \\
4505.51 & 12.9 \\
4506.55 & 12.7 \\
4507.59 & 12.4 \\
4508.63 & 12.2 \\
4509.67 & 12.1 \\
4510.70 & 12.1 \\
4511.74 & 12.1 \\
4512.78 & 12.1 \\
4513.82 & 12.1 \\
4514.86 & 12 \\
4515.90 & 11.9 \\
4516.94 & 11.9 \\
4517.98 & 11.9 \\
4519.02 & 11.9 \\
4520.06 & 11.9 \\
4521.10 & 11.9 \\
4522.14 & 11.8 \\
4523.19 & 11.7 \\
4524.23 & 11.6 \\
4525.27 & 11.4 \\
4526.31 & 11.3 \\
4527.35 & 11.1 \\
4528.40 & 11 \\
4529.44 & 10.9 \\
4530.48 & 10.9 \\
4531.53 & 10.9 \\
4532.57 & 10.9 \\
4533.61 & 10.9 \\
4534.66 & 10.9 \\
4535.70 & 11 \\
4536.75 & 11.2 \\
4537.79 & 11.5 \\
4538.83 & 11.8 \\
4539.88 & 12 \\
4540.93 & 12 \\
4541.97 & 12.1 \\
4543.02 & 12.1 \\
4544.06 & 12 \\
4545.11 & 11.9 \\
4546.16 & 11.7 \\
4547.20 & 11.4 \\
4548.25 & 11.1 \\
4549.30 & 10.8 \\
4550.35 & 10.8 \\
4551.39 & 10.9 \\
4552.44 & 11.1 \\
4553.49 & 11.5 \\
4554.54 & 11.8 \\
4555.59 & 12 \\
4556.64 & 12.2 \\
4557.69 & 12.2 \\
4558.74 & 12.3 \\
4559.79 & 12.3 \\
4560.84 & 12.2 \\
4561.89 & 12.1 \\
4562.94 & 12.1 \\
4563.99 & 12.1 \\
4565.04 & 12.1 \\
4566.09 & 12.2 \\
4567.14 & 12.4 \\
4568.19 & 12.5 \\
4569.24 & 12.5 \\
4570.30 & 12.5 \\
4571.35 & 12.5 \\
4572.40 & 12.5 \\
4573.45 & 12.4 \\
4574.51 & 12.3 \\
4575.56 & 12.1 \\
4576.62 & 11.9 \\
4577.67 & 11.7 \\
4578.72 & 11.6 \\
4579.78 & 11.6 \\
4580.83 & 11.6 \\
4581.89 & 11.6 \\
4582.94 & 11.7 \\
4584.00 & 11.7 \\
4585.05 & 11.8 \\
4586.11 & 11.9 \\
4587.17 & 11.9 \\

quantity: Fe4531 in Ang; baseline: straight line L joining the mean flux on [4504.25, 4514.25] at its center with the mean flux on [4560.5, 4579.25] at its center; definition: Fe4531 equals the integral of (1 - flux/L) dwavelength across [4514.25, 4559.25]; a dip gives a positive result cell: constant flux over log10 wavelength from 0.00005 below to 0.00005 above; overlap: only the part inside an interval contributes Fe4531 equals 2.74 Ang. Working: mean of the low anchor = 12.4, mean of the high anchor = 12.2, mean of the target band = 11.5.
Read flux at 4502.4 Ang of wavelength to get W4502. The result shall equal 12.7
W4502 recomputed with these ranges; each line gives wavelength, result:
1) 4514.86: 12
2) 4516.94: 11.9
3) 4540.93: 12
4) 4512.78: 12.1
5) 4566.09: 12.2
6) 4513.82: 12.1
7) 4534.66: 10.9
